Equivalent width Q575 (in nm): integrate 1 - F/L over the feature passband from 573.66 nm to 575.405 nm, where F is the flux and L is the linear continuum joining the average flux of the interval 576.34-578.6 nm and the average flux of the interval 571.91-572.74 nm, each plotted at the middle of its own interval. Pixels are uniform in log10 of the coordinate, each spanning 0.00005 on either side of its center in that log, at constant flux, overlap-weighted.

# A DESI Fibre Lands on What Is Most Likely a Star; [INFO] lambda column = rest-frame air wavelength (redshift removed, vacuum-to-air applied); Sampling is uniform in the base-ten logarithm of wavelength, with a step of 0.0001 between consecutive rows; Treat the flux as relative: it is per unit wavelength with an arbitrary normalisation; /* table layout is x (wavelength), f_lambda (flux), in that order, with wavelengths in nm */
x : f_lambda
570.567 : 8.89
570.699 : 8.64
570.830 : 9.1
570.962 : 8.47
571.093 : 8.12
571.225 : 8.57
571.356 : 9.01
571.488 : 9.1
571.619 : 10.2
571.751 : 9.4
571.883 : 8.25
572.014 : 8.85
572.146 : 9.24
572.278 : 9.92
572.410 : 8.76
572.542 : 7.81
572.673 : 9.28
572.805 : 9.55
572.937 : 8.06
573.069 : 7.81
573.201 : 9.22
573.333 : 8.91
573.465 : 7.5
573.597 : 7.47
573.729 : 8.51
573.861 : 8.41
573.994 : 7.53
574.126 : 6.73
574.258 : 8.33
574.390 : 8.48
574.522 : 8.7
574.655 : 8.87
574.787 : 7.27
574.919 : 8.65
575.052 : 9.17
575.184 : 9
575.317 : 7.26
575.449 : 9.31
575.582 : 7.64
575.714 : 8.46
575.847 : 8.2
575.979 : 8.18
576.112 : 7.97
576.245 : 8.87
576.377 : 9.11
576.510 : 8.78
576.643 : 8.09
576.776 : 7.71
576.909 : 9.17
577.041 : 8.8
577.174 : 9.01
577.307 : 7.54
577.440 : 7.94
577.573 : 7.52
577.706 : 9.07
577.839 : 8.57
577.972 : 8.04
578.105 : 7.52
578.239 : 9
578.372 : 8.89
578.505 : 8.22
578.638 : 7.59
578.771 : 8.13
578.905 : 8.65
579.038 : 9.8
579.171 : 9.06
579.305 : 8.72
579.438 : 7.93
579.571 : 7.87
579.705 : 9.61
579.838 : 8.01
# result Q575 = 0.09 nm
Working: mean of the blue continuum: 8.95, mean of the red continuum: 8.39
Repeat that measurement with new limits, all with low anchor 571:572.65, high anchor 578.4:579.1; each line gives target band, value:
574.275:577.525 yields 0.10 nm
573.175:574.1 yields 0.07 nm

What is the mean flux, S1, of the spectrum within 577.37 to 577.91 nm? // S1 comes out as 8.27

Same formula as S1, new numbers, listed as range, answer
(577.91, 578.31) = 8.18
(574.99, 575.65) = 8.48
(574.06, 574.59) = 8.06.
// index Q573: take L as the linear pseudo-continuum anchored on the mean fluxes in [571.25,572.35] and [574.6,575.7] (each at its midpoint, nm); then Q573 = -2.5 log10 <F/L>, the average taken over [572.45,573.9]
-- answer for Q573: 0.06 mag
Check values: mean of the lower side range 9.22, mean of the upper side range 8.4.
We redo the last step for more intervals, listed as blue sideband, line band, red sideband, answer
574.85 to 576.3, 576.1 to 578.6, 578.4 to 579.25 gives 0.01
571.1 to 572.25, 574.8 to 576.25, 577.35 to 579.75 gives 0.04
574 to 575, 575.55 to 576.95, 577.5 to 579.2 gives -0.01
